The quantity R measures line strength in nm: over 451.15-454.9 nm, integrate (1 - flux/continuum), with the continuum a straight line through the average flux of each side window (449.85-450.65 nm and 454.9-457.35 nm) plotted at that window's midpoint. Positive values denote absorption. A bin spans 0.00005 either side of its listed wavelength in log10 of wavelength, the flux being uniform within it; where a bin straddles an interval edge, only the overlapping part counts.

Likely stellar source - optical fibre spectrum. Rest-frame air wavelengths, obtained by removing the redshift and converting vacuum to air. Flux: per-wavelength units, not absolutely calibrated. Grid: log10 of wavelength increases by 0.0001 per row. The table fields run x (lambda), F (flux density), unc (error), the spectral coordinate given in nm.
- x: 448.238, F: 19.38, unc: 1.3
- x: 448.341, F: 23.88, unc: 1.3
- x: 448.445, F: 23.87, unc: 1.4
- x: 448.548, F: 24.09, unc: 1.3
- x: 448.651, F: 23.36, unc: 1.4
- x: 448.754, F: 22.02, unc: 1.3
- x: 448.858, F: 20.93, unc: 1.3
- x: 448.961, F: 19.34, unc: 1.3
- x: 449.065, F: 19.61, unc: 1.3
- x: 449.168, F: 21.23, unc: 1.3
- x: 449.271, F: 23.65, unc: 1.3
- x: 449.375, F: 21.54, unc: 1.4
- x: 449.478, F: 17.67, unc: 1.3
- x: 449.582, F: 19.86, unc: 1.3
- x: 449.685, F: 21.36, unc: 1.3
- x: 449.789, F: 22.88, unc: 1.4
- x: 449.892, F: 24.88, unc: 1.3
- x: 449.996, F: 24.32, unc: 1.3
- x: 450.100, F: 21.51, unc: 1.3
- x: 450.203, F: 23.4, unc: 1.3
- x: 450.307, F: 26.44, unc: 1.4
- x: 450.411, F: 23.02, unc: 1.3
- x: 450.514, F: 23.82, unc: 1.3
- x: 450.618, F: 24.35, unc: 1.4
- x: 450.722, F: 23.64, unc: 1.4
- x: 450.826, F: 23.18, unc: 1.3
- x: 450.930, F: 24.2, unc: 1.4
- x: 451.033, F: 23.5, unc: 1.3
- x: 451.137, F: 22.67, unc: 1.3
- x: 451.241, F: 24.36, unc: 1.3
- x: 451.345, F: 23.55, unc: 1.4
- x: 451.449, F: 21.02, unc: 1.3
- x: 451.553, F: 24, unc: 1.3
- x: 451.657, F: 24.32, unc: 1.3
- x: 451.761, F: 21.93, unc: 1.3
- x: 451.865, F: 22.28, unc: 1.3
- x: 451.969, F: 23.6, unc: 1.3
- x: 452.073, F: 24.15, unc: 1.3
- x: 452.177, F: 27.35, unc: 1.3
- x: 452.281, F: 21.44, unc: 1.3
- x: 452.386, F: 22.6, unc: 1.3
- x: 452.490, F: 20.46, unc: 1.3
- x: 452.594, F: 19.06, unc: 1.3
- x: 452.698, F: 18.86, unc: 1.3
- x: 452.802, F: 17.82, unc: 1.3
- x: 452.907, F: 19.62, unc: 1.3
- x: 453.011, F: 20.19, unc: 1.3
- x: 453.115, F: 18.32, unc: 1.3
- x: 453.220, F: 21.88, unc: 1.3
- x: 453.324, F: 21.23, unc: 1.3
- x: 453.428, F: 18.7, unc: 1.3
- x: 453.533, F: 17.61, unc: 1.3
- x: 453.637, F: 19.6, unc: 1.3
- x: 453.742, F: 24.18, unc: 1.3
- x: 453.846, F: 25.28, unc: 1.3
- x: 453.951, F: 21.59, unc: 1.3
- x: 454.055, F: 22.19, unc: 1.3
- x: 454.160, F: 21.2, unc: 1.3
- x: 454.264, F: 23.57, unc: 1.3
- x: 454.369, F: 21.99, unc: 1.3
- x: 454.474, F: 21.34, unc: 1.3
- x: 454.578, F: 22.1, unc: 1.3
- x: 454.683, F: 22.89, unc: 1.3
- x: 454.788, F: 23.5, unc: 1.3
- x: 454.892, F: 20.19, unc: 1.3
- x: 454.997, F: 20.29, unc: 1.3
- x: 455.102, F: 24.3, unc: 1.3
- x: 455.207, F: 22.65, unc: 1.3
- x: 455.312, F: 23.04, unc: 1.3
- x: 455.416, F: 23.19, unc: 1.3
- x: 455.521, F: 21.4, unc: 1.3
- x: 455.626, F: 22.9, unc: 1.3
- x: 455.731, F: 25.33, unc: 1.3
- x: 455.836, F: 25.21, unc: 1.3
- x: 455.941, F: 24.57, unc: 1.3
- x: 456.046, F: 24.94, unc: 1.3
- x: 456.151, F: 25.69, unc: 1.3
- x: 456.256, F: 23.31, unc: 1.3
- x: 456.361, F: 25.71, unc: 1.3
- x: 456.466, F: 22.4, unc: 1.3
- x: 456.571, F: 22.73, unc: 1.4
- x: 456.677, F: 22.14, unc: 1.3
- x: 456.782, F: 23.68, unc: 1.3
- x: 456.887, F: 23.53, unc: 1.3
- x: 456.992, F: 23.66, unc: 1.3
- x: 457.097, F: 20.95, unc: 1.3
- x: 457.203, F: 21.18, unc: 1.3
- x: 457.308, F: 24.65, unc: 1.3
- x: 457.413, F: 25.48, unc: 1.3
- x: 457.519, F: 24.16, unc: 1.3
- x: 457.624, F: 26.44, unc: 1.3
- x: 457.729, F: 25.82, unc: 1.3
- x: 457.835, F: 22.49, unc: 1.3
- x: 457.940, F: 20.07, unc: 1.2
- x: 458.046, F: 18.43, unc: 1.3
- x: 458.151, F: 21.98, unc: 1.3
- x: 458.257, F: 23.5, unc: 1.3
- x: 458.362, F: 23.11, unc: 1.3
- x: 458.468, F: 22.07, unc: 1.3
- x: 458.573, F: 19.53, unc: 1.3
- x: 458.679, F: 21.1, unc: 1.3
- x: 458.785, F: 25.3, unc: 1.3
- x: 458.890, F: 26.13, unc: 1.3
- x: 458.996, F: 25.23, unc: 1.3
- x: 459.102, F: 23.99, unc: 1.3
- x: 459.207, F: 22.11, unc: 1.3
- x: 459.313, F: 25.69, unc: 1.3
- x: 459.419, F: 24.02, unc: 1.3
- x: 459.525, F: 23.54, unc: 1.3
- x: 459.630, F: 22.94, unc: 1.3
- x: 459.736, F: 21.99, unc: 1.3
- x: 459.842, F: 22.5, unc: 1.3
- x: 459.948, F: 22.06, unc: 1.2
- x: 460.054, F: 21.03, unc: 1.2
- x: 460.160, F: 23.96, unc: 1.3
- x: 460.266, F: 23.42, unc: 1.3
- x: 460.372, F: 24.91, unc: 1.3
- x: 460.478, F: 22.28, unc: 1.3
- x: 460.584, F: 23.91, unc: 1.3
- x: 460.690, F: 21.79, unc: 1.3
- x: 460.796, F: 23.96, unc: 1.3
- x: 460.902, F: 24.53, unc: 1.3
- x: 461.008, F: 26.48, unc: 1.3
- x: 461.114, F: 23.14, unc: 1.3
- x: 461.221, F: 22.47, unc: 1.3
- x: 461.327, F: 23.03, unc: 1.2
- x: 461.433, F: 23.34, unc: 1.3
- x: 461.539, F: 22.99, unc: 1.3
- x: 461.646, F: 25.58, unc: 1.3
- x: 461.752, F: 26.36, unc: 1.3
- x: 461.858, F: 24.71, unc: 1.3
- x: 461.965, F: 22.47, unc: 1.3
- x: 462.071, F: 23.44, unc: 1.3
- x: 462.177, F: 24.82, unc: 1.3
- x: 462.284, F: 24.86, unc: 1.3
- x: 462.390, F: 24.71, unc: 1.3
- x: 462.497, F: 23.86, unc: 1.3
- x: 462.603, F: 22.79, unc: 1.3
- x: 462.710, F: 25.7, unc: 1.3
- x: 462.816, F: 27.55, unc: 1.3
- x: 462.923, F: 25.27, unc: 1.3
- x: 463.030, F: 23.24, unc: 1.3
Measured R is 0.29 nm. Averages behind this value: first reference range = 23.9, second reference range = 23.3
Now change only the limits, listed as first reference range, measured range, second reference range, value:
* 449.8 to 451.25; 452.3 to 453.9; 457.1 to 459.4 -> 0.22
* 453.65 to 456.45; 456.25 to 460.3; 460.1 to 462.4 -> 0.07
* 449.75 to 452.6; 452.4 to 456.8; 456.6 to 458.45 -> 0.21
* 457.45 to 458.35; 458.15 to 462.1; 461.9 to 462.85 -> 0.03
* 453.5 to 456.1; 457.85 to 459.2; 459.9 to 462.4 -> 0.04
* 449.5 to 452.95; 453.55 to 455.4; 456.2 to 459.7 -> 0.05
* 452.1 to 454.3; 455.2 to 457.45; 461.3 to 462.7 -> -0.14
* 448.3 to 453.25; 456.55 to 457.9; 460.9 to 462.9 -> -0.01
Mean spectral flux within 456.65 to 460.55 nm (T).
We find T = 23.1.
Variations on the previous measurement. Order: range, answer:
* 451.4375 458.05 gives 22.5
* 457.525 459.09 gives 23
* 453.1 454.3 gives 21.3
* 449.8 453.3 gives 22.6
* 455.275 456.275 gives 24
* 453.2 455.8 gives 22.1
